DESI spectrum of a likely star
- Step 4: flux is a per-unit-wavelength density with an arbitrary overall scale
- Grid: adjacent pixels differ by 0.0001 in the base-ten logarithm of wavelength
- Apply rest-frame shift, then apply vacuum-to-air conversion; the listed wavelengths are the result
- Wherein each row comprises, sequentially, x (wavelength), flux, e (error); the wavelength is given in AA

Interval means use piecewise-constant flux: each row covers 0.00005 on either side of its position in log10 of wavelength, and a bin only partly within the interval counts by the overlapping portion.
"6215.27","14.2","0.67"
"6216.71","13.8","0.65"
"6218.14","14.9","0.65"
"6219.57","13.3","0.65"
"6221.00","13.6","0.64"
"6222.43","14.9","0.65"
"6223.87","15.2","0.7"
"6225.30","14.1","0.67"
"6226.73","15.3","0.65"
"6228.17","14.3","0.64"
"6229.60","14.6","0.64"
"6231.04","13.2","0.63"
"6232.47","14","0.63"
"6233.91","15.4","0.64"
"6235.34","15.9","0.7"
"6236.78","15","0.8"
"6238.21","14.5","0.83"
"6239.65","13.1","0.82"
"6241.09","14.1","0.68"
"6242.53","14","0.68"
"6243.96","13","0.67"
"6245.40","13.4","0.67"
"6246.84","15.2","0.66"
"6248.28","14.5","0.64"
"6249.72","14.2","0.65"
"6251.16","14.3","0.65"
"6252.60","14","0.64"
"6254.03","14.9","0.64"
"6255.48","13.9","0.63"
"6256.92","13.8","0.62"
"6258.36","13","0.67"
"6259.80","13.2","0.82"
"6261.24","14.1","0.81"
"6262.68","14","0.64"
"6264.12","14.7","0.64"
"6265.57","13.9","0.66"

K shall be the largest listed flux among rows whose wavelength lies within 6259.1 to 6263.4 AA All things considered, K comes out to 14.1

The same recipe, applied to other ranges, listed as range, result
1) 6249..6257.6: 14.9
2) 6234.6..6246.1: 15.9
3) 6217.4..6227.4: 15.3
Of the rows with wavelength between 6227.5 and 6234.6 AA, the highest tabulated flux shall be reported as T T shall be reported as 15.4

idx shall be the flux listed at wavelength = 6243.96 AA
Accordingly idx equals 13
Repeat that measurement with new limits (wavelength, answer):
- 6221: 13.6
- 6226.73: 15.3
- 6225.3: 14.1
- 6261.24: 14.1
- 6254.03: 14.9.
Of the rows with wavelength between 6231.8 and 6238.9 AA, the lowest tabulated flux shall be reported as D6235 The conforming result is 14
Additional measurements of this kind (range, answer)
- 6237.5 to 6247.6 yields 13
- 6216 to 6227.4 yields 13.3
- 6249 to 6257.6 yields 13.8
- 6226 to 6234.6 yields 13.2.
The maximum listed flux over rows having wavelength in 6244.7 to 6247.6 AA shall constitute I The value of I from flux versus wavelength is 15.2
